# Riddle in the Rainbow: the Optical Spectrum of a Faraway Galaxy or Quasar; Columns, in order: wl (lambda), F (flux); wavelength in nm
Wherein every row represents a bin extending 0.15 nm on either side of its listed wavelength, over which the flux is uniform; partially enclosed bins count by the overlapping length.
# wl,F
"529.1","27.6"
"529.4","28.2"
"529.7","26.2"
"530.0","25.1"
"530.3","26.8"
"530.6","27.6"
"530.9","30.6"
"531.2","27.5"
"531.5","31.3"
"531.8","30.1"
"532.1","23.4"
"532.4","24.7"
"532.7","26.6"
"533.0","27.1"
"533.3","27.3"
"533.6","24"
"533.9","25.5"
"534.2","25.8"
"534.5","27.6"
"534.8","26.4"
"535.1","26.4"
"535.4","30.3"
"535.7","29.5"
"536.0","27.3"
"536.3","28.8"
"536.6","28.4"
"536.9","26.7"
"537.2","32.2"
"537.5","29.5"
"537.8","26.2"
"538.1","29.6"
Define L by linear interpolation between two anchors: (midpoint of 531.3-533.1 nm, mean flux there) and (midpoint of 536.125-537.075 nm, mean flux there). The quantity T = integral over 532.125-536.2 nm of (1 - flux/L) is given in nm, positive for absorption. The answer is 0.13 nm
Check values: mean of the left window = 27.2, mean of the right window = 28.1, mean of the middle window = 26.7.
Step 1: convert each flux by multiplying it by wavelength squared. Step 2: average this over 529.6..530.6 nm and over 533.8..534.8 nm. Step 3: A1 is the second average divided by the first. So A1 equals 1.02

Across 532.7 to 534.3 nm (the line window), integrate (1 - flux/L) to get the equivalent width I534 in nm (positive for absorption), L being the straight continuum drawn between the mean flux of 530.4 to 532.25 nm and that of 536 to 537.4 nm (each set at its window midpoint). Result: 0.143 nm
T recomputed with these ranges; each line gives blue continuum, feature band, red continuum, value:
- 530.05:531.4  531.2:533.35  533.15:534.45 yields -0.03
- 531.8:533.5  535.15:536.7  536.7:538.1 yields -0.04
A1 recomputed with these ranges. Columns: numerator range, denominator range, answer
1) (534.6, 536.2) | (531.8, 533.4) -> 1.08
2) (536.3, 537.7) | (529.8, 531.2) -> 1.08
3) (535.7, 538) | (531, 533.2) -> 1.06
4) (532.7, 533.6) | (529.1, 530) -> 1.00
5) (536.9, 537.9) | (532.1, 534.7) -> 1.14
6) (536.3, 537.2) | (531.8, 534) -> 1.12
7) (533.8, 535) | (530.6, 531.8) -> 0.90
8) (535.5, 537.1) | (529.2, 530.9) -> 1.07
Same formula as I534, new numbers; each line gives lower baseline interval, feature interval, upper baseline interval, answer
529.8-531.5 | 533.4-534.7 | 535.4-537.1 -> 0.11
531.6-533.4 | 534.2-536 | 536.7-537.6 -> 0.03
